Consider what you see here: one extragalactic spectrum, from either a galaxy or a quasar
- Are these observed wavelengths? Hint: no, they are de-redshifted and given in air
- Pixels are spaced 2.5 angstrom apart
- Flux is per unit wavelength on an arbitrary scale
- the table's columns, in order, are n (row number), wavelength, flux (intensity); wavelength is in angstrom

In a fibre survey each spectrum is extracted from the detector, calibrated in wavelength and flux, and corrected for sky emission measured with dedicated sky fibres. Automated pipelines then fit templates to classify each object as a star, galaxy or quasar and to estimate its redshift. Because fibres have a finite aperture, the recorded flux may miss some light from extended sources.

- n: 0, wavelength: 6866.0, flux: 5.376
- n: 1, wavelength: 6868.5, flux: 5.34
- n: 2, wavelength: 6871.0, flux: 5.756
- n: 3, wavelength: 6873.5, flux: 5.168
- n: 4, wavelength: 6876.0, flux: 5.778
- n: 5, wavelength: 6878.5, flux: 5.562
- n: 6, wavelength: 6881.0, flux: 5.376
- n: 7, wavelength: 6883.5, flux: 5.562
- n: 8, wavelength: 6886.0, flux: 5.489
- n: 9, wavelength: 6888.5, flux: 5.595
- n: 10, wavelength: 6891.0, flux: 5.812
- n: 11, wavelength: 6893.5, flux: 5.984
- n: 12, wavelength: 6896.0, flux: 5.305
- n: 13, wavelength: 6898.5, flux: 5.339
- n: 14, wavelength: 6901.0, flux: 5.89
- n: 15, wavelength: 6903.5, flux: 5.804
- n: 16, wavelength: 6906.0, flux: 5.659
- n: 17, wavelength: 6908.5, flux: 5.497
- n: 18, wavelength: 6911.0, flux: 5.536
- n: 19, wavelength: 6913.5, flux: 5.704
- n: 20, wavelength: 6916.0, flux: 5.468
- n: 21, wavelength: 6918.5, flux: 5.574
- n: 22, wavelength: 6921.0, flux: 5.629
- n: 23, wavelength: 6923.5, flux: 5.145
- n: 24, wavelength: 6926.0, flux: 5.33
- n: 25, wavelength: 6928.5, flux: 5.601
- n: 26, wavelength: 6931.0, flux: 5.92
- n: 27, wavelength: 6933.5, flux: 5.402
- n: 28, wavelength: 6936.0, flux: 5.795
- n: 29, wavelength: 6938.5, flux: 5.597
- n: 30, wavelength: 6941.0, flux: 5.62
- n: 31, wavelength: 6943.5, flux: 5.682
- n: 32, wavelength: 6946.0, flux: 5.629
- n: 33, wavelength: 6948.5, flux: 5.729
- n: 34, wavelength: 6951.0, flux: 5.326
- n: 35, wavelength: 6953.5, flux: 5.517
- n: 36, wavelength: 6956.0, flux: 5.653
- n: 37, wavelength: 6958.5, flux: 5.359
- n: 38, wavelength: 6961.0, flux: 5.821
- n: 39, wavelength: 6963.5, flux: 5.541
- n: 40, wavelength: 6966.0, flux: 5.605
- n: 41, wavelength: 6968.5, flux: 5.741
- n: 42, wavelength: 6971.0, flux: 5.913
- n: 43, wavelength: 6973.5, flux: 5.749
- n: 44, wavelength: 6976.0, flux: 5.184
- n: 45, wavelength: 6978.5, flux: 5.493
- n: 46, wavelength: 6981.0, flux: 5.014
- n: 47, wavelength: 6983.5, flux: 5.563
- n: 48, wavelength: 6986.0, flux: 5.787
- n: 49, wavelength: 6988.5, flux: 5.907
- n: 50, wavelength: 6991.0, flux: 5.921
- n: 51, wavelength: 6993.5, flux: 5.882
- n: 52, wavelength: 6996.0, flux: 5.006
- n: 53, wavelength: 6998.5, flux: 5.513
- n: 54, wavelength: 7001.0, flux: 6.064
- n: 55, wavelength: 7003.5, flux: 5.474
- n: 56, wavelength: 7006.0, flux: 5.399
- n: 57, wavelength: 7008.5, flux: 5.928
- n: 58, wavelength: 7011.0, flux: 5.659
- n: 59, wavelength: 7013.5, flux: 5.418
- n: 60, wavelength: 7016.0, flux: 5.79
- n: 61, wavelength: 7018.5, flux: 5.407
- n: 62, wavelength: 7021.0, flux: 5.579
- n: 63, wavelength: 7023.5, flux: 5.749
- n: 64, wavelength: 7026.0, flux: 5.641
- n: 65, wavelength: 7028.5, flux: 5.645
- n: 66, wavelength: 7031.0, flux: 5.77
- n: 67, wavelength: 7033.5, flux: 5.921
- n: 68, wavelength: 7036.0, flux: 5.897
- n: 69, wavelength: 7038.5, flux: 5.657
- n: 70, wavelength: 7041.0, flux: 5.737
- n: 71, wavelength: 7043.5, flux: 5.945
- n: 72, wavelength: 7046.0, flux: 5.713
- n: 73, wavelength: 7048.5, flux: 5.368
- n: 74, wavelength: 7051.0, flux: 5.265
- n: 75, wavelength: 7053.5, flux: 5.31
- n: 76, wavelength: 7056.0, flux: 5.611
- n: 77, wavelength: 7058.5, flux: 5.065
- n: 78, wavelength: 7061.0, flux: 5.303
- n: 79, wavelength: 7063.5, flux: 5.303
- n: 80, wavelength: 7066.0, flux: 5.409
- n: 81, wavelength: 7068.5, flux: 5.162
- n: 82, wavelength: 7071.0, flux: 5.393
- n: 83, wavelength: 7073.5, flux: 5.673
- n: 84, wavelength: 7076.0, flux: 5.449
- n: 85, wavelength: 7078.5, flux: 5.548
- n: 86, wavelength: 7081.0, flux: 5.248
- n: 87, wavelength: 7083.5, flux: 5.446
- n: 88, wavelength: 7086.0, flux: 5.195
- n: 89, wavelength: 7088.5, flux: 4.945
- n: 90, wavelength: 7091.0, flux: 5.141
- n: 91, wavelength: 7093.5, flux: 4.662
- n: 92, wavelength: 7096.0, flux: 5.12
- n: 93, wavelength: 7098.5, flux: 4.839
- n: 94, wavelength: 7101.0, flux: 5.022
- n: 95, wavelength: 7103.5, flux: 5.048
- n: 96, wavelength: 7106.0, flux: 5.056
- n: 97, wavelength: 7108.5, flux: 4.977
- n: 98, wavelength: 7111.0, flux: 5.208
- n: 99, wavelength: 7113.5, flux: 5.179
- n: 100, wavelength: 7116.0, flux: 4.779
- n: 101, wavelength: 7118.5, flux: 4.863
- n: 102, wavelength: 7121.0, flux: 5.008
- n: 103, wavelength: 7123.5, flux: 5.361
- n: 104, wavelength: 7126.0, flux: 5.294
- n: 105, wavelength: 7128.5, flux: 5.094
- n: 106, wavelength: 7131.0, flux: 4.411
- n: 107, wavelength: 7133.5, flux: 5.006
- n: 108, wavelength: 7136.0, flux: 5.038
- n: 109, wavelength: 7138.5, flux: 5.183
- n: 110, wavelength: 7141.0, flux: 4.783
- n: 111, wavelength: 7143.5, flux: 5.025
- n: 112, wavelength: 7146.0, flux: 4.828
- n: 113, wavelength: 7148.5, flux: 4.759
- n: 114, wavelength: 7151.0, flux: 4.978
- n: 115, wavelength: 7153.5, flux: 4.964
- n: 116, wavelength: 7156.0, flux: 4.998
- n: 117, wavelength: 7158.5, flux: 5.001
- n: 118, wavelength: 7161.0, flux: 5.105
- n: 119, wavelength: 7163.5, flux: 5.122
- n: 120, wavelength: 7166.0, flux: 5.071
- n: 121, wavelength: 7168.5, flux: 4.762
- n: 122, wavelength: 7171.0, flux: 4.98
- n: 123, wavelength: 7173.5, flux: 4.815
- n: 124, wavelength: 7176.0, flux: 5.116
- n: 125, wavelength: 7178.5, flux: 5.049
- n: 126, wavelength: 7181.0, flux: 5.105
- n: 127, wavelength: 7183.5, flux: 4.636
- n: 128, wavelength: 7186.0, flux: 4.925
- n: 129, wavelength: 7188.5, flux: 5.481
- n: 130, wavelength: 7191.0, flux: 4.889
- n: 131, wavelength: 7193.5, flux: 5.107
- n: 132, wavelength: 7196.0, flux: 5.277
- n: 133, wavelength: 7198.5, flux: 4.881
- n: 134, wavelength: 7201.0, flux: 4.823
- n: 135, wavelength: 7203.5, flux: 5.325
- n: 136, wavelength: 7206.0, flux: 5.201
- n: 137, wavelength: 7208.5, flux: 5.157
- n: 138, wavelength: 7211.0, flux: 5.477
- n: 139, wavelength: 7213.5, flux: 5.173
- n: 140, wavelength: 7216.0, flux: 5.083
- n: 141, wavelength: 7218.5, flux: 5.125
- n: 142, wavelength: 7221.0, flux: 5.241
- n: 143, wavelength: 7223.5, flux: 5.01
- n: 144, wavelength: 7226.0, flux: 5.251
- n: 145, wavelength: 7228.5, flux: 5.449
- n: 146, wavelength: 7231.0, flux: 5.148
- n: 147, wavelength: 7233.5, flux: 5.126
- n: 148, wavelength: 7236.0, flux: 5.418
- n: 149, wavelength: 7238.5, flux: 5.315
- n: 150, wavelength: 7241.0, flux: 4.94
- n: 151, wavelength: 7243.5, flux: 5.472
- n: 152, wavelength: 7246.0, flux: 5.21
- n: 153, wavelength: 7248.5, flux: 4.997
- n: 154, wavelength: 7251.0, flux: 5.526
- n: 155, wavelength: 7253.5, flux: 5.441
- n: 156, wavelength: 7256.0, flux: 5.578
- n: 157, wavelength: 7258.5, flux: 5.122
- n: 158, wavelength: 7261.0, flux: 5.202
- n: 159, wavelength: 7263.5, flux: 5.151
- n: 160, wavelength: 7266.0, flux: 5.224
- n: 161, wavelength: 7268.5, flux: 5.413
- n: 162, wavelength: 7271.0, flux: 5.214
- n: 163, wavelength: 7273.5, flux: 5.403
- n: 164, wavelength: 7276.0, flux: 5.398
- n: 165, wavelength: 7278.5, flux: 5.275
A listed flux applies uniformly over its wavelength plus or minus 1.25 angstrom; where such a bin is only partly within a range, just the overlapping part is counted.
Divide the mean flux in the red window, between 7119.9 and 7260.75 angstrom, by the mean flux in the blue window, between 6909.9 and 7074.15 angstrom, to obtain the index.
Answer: 0.9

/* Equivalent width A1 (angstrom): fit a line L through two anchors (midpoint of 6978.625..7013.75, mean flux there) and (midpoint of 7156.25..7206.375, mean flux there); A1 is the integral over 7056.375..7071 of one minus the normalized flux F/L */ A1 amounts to 0.32 angstrom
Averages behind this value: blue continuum 5.61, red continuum 5.03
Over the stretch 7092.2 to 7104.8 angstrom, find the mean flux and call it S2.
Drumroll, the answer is 4.94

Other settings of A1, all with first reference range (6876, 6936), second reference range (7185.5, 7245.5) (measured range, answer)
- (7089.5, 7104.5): 1.0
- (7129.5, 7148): 1.4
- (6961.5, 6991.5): -0.7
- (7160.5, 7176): 0.8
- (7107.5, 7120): 0.7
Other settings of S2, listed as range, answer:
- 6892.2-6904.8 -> 5.66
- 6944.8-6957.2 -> 5.57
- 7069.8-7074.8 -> 5.53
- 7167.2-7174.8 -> 4.86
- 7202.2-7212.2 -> 5.29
